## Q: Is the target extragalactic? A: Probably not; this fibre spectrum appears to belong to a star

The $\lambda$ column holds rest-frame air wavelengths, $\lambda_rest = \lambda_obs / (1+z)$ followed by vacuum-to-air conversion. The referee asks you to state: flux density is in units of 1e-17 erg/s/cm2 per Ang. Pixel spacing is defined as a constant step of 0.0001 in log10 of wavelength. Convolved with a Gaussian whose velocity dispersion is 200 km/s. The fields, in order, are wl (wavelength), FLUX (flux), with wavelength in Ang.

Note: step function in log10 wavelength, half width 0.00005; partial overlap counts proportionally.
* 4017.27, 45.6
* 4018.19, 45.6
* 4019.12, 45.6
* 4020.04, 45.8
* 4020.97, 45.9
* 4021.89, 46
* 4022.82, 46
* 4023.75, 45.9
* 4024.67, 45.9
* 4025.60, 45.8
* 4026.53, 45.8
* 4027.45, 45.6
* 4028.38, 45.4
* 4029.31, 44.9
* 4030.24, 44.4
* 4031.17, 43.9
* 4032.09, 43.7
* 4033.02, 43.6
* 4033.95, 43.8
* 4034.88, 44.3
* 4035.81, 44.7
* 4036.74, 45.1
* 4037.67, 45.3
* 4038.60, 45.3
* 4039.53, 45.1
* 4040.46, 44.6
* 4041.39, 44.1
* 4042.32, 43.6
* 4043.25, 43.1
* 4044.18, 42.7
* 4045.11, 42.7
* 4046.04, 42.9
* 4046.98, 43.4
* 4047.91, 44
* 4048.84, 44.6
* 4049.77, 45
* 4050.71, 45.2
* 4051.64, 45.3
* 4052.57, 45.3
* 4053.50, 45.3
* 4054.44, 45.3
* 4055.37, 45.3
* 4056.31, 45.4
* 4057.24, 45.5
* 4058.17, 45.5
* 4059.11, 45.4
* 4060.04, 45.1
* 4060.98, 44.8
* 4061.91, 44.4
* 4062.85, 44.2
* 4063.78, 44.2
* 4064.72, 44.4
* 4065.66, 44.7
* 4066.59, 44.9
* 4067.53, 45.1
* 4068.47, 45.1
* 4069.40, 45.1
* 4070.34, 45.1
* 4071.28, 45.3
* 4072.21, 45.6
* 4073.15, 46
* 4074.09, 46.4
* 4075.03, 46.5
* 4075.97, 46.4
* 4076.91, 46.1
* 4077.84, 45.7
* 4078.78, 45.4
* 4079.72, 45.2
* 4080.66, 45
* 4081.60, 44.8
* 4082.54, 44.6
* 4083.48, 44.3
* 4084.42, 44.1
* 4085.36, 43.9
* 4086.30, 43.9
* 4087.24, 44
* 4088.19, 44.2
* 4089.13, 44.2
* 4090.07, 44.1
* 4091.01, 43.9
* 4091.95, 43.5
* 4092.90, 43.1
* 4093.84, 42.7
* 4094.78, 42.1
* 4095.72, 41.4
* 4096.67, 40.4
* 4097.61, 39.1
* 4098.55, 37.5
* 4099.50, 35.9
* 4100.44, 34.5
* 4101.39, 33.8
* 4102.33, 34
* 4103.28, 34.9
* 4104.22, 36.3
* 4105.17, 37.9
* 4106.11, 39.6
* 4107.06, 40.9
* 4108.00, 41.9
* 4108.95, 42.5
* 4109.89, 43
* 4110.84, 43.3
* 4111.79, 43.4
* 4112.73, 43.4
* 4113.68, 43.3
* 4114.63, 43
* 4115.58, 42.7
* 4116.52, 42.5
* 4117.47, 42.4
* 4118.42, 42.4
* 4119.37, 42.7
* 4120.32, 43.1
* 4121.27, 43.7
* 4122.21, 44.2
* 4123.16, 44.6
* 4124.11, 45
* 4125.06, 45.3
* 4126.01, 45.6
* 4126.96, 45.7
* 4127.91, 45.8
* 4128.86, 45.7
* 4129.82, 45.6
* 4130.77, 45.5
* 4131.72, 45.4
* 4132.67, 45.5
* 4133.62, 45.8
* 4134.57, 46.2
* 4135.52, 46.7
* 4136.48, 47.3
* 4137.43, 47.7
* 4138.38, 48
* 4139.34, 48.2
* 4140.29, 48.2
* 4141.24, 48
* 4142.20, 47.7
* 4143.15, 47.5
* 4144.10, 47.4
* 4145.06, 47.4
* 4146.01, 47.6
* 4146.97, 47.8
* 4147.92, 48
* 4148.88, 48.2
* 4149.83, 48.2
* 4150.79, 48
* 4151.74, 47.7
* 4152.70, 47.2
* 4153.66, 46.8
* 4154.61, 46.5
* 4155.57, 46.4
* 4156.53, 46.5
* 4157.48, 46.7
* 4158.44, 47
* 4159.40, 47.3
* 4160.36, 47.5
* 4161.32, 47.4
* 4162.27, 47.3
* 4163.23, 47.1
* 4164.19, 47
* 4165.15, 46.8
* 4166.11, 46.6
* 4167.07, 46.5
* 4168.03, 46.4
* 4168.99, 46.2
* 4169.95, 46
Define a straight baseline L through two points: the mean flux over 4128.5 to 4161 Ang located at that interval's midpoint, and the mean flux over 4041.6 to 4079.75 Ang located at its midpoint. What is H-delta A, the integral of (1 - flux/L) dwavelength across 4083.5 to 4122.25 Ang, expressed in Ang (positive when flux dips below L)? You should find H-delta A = 3.9 Ang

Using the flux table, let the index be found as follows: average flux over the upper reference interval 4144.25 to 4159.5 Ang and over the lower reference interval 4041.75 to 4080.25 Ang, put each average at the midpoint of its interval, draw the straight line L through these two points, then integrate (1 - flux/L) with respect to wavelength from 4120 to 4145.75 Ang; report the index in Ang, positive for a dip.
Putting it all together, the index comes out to 0.3 Ang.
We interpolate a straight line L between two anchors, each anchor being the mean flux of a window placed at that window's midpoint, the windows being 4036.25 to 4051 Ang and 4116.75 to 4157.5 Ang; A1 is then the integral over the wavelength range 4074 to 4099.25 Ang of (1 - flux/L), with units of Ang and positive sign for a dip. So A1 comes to 0.80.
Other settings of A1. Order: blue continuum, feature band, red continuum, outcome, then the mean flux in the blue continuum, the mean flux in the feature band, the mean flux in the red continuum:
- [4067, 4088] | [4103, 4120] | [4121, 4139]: 1.50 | 45.1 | 41.5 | 45.8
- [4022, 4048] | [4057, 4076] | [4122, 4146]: -0.03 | 44.5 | 45.2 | 46.4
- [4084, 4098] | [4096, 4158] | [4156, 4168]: 1.35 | 43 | 44.1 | 46.9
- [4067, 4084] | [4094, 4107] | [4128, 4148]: 2.35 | 45.4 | 37.7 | 47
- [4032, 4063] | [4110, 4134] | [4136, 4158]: 1.32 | 44.5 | 44.2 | 47.5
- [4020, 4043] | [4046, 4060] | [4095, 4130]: -0.30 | 44.9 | 45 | 41.5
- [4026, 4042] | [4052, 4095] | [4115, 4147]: 0.26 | 44.7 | 44.8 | 45.7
